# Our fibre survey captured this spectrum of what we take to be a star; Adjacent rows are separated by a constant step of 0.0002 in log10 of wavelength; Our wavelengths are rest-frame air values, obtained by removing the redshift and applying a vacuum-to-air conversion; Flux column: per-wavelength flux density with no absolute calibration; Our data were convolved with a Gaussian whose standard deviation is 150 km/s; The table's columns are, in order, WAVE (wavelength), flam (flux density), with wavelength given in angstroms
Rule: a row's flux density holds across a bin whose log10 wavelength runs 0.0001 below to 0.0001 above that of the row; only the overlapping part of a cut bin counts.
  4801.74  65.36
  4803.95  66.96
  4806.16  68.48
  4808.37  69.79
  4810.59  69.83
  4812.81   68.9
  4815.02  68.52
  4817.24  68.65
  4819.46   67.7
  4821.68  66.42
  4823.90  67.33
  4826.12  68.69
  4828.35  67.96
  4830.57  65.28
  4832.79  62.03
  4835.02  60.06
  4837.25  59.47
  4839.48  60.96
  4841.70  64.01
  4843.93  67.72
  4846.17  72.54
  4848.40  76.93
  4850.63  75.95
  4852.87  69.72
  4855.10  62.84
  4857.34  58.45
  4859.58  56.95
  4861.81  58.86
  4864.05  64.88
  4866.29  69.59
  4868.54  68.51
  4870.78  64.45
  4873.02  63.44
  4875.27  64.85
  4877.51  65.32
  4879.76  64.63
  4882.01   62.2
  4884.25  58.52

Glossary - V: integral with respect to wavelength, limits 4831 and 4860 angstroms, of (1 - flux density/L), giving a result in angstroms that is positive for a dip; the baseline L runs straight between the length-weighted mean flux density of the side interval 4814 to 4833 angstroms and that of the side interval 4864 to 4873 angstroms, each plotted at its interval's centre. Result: 0.7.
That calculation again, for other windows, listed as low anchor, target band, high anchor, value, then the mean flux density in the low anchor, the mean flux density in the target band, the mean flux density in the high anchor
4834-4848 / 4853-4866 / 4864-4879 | 0.75 angstroms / 64.8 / 61.7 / 65.9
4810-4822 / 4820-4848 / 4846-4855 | 2.02 angstroms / 68.4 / 65.6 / 72.7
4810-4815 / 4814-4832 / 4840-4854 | 0.56 angstroms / 69.2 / 67.5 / 70.7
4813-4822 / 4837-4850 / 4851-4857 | -0.17 angstroms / 68.1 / 67.8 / 66.4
